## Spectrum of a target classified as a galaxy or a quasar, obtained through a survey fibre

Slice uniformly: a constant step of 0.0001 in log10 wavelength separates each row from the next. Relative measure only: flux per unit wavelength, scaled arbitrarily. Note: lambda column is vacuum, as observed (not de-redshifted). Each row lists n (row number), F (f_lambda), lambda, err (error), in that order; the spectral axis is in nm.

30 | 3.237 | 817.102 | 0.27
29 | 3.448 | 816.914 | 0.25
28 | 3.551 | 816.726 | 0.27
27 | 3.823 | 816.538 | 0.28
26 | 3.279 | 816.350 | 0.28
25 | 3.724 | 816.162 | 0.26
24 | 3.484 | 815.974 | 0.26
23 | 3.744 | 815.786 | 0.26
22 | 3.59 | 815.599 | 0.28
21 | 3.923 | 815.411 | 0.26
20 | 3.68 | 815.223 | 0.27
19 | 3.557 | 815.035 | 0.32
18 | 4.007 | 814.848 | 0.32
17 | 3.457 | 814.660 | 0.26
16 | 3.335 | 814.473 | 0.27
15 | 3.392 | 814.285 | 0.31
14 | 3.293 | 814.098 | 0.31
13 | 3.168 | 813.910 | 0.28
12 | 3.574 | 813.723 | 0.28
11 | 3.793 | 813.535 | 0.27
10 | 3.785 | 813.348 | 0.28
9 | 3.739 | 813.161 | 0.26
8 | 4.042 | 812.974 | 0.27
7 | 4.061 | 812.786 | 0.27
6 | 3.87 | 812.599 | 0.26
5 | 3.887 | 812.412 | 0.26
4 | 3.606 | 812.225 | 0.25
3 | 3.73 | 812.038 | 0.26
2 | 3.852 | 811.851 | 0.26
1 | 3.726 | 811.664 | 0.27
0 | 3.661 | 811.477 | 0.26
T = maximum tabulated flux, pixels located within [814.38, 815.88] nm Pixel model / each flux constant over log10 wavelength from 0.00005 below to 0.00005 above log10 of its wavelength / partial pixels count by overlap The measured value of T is 4.007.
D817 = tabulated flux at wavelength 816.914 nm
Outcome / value 3.448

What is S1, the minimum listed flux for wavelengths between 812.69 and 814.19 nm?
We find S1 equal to 3.168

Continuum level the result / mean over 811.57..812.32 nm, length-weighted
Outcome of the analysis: 3.73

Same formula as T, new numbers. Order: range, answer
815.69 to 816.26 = 3.744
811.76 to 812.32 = 3.852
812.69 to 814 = 4.061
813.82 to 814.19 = 3.293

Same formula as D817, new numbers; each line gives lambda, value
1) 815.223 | 3.68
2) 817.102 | 3.237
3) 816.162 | 3.724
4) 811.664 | 3.726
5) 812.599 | 3.87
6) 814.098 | 3.293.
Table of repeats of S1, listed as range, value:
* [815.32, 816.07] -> 3.484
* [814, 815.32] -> 3.293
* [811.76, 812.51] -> 3.606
